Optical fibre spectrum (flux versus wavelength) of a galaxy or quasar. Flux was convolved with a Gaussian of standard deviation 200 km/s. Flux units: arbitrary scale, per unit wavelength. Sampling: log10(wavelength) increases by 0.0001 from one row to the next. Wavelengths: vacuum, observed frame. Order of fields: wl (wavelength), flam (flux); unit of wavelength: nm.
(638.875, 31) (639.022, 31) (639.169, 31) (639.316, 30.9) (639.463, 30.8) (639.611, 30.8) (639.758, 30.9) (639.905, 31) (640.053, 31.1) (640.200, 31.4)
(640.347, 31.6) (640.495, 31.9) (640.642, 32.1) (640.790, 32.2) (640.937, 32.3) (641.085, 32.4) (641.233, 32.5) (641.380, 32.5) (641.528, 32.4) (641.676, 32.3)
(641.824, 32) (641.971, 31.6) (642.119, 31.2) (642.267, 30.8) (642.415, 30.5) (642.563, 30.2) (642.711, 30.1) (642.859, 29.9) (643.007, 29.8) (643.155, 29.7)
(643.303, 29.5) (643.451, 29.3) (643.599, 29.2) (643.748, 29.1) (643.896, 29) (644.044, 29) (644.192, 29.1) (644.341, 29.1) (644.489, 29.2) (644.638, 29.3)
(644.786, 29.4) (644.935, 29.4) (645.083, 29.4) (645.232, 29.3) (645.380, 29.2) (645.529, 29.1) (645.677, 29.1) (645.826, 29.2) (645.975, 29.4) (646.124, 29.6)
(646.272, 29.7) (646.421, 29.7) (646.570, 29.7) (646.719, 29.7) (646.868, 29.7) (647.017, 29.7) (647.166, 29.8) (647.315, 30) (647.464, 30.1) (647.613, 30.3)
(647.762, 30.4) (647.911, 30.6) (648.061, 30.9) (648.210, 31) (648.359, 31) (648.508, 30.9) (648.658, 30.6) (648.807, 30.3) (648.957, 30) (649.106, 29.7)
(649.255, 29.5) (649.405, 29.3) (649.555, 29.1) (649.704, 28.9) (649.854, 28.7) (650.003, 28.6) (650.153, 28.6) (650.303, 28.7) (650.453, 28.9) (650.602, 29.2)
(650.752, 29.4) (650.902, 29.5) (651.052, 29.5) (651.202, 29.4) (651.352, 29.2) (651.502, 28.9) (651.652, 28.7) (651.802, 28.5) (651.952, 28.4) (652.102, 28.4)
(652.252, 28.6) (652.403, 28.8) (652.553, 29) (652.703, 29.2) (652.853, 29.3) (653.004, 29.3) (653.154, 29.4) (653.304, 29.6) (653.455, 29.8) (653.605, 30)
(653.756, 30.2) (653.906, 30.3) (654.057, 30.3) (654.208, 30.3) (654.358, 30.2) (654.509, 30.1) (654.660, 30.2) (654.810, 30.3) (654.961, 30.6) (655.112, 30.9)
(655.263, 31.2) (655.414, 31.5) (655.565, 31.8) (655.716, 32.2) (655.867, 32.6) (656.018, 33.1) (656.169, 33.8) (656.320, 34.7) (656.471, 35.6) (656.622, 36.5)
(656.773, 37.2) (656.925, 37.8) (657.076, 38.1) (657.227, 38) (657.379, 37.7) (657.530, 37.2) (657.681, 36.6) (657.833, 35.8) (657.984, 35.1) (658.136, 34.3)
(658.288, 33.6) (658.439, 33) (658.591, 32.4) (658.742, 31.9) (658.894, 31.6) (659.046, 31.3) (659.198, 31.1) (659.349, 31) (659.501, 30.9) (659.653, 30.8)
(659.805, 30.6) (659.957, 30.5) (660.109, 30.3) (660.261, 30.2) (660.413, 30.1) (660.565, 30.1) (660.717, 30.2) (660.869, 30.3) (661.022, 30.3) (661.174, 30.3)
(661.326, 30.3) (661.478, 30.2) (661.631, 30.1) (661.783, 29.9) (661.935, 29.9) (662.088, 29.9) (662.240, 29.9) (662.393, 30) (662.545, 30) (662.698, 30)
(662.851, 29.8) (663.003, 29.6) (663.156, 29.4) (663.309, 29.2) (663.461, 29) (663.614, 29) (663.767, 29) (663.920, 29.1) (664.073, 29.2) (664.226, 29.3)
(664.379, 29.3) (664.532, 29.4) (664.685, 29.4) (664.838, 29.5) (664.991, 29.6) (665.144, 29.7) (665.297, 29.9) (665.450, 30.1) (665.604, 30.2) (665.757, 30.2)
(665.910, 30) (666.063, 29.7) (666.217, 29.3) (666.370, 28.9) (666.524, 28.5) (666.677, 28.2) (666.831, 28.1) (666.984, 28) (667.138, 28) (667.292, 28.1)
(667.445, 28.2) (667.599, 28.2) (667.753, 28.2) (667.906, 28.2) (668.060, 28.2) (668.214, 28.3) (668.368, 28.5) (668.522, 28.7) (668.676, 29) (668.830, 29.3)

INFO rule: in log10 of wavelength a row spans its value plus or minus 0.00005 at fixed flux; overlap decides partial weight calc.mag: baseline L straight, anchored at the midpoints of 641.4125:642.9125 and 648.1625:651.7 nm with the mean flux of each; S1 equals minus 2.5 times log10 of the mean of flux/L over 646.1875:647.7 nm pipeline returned 0.01 mag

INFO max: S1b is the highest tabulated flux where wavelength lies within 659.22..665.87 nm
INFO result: 31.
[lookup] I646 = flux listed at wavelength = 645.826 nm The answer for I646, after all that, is 29.2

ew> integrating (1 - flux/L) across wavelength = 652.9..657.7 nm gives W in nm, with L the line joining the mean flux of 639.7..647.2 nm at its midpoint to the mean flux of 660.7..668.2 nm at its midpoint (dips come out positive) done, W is -0.47 nm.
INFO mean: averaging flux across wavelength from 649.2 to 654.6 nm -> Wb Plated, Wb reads 29.3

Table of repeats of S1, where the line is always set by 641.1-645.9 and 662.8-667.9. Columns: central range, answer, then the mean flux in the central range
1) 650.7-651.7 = 0.02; 29.2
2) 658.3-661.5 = -0.06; 30.9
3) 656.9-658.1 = -0.25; 36.9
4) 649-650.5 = 0.03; 29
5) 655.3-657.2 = -0.17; 34.6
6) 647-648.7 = -0.02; 30.5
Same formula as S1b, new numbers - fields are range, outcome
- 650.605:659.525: 38.1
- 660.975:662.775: 30.3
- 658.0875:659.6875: 34.3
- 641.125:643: 32.5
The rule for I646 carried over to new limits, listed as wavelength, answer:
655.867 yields 32.6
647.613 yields 30.3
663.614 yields 29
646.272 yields 29.7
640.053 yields 31.1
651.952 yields 28.4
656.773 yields 37.2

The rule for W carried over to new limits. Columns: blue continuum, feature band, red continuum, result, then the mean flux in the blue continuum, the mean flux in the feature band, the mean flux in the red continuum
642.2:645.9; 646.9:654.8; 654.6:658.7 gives 0.58 nm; 29.5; 29.6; 34.1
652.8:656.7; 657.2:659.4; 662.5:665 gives -0.25 nm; 31.3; 34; 29.4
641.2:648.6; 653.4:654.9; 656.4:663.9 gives 0.05 nm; 30.1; 30.2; 31.9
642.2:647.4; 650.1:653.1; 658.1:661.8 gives 0.12 nm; 29.5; 29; 31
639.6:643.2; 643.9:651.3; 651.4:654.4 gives 0.17 nm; 31.4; 29.6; 29.4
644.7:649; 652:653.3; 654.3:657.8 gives 0.14 nm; 29.9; 29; 33.9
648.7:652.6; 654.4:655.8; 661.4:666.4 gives -0.08 nm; 29.1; 31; 29.6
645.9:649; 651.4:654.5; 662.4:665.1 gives 0.05 nm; 30.1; 29.4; 29.4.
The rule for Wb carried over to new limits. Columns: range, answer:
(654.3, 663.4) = 32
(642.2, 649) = 29.8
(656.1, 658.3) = 36.2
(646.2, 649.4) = 30.1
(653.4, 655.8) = 30.6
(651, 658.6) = 31.9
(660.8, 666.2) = 29.7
